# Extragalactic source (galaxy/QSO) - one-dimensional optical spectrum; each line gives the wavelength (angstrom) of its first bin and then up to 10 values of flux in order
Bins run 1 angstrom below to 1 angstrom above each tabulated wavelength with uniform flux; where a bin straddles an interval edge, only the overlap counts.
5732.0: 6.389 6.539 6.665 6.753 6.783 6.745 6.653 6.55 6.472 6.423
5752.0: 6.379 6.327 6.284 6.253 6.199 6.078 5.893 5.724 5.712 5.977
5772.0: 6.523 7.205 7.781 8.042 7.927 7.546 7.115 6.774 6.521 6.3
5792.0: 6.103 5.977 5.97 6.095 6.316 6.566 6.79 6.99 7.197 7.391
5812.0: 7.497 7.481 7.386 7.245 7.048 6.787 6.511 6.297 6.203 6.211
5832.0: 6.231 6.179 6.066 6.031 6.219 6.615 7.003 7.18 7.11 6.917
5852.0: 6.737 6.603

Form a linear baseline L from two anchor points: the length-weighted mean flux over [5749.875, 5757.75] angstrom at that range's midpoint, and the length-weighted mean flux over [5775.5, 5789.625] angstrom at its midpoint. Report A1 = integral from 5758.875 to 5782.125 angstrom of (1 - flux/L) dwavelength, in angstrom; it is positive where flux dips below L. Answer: 0.8 angstrom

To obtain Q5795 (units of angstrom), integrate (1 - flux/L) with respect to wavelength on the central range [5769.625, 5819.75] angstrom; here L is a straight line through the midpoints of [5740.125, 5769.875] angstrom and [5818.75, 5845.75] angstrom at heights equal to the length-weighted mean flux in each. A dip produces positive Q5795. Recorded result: -4.4 angstrom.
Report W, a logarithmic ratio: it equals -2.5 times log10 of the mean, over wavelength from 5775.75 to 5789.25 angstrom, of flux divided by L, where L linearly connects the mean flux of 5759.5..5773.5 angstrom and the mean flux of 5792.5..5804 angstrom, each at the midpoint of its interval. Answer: -0.19 mag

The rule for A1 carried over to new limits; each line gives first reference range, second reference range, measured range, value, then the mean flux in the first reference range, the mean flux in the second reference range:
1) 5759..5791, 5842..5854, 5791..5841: 1.74 angstrom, 6.71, 6.93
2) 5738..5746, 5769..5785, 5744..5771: 2.93 angstrom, 6.71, 7.26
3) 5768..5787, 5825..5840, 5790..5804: 1.17 angstrom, 7.13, 6.18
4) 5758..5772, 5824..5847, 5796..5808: -0.68 angstrom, 6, 6.39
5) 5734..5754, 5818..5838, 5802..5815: -1.45 angstrom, 6.59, 6.42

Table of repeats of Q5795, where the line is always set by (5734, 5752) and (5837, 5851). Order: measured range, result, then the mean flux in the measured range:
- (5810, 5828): -0.8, 7.01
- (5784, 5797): 0.6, 6.34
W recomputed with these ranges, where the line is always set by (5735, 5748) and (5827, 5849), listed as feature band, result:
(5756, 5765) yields 0.09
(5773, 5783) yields -0.17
